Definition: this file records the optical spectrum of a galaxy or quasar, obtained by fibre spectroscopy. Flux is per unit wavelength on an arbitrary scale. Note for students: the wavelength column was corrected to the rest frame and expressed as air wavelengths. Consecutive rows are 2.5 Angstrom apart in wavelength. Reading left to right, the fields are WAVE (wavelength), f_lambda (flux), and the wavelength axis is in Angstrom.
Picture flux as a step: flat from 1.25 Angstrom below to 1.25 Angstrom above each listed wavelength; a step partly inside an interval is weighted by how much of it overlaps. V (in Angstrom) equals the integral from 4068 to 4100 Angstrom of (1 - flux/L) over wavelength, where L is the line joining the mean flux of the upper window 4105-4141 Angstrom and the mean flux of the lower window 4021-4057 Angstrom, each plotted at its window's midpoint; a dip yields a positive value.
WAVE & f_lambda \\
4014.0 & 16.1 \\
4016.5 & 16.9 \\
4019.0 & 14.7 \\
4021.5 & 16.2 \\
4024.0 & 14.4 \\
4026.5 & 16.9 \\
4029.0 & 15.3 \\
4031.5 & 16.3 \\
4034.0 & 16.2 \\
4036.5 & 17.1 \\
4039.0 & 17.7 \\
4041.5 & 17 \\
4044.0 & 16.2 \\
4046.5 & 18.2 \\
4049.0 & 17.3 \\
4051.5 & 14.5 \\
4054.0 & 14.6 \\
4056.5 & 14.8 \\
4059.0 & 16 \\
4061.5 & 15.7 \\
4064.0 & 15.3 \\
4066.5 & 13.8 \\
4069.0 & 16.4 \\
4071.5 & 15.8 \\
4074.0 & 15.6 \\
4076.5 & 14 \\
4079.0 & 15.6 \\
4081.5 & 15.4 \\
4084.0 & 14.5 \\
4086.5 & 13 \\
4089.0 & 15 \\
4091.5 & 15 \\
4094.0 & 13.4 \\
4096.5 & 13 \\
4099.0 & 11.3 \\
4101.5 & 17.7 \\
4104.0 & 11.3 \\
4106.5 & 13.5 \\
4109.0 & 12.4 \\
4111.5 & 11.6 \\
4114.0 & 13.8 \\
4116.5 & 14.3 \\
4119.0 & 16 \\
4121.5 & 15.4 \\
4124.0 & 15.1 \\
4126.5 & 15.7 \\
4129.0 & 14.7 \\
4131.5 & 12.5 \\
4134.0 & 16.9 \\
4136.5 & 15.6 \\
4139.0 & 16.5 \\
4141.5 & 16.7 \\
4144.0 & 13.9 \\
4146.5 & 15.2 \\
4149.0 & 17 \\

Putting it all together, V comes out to 1.8 Angstrom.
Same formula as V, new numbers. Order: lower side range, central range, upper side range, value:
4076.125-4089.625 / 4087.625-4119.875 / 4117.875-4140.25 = 2.7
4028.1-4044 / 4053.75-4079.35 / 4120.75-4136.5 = 1.3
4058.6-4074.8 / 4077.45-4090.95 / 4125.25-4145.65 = 0.6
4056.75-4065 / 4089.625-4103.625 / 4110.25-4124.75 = 0.8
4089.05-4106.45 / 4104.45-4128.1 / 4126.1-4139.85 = 0.7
